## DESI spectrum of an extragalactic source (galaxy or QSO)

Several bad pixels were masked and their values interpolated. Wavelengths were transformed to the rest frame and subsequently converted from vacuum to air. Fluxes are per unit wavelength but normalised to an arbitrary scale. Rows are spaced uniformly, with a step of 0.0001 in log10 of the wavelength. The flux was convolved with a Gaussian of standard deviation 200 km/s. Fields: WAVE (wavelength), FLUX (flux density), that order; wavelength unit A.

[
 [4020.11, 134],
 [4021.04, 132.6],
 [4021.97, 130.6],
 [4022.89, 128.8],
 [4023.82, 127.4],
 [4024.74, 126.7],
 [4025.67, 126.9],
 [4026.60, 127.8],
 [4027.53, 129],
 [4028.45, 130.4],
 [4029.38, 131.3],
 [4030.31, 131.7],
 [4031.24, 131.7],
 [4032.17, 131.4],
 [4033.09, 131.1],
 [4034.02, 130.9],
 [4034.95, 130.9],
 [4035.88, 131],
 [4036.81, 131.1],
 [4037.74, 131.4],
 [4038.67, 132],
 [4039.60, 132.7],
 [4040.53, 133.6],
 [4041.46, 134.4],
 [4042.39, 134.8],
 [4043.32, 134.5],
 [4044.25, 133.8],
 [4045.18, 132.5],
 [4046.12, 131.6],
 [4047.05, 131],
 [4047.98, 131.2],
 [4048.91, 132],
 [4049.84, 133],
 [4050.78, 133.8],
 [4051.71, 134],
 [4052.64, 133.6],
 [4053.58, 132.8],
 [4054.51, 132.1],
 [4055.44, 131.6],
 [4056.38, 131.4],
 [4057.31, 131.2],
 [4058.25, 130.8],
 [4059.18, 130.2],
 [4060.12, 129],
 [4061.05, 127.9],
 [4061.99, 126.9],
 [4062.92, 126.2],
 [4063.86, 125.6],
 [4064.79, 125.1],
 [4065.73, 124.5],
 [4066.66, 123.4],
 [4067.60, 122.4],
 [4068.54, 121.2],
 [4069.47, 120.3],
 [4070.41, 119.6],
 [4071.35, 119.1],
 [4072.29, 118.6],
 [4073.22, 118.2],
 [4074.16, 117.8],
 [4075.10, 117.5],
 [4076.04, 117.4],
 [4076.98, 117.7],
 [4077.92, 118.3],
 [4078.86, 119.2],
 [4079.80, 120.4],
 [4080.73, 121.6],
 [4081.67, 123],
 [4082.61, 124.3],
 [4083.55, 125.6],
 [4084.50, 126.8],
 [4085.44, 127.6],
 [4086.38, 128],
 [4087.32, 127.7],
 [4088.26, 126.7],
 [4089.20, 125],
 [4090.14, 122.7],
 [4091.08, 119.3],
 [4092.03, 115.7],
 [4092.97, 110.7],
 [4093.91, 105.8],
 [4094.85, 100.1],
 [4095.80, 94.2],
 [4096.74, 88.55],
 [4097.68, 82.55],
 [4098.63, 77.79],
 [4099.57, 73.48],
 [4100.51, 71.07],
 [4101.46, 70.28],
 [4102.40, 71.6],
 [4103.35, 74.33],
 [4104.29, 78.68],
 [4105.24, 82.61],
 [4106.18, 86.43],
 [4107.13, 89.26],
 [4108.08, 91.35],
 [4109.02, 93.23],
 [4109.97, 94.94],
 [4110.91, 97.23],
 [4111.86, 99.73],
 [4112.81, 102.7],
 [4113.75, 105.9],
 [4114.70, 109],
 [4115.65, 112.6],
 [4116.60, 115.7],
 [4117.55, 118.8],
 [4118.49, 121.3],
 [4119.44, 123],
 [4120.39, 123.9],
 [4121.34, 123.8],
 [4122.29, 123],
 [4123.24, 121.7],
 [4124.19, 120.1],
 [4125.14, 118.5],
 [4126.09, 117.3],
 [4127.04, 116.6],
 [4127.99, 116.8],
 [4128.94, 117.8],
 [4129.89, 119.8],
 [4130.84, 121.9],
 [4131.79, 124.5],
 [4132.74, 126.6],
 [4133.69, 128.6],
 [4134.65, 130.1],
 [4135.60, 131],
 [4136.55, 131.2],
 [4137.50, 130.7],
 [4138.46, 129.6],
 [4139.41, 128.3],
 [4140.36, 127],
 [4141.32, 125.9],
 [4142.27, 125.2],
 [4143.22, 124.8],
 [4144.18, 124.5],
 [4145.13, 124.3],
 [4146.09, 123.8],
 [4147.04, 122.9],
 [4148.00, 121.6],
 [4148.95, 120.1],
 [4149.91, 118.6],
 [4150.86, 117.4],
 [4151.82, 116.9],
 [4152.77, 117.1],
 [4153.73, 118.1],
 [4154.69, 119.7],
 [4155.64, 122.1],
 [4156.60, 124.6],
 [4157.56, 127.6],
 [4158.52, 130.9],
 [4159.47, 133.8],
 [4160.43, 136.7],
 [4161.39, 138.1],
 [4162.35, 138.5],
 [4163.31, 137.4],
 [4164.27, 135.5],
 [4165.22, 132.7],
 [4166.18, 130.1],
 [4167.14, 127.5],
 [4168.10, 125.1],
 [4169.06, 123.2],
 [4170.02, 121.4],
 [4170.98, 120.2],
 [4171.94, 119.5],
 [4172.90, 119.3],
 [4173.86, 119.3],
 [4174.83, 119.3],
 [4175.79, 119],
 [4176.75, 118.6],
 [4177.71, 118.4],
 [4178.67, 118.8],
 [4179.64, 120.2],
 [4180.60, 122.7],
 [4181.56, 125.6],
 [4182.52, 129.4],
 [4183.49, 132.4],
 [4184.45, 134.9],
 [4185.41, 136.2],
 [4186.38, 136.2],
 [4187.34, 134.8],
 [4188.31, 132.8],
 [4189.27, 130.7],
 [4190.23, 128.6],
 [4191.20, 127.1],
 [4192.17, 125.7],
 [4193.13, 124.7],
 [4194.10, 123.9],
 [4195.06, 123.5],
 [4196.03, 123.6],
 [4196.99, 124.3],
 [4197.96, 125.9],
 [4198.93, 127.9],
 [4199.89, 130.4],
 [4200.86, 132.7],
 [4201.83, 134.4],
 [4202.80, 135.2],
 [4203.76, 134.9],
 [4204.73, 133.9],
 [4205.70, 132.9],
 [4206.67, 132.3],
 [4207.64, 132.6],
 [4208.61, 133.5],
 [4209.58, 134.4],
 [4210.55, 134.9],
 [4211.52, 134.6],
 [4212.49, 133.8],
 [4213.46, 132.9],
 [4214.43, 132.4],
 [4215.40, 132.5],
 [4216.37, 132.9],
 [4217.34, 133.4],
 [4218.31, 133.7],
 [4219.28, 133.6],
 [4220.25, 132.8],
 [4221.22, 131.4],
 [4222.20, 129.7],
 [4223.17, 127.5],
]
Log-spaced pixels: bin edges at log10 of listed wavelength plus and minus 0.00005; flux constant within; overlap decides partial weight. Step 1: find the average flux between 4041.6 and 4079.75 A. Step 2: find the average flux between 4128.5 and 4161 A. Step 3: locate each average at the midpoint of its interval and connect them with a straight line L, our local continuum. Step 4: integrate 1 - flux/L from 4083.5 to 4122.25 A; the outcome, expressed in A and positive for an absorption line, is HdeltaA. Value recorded 6.94 A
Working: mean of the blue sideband 127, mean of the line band 103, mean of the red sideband 125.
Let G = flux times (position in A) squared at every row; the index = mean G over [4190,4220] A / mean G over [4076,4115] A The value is 1.3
